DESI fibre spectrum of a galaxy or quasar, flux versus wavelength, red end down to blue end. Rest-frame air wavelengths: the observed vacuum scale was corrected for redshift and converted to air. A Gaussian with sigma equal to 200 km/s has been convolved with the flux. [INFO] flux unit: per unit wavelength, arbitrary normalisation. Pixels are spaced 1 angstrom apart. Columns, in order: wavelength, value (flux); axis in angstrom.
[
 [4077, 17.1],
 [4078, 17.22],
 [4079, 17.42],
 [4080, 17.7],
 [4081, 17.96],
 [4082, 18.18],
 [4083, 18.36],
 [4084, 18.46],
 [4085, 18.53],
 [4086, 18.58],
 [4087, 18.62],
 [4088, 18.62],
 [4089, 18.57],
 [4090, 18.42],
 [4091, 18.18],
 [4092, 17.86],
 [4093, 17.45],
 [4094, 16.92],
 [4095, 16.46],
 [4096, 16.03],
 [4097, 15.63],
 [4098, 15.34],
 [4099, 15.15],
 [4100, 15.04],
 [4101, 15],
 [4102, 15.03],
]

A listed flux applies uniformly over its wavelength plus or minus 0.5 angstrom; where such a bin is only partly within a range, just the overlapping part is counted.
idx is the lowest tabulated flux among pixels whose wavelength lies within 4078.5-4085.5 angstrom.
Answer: 17.42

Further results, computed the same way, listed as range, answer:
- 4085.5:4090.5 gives 18.42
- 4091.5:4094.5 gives 16.92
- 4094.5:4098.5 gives 15.34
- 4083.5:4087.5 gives 18.46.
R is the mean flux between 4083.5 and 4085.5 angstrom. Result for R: 18.5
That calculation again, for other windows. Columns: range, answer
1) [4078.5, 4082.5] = 17.8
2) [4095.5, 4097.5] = 15.8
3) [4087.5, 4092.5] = 18.3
